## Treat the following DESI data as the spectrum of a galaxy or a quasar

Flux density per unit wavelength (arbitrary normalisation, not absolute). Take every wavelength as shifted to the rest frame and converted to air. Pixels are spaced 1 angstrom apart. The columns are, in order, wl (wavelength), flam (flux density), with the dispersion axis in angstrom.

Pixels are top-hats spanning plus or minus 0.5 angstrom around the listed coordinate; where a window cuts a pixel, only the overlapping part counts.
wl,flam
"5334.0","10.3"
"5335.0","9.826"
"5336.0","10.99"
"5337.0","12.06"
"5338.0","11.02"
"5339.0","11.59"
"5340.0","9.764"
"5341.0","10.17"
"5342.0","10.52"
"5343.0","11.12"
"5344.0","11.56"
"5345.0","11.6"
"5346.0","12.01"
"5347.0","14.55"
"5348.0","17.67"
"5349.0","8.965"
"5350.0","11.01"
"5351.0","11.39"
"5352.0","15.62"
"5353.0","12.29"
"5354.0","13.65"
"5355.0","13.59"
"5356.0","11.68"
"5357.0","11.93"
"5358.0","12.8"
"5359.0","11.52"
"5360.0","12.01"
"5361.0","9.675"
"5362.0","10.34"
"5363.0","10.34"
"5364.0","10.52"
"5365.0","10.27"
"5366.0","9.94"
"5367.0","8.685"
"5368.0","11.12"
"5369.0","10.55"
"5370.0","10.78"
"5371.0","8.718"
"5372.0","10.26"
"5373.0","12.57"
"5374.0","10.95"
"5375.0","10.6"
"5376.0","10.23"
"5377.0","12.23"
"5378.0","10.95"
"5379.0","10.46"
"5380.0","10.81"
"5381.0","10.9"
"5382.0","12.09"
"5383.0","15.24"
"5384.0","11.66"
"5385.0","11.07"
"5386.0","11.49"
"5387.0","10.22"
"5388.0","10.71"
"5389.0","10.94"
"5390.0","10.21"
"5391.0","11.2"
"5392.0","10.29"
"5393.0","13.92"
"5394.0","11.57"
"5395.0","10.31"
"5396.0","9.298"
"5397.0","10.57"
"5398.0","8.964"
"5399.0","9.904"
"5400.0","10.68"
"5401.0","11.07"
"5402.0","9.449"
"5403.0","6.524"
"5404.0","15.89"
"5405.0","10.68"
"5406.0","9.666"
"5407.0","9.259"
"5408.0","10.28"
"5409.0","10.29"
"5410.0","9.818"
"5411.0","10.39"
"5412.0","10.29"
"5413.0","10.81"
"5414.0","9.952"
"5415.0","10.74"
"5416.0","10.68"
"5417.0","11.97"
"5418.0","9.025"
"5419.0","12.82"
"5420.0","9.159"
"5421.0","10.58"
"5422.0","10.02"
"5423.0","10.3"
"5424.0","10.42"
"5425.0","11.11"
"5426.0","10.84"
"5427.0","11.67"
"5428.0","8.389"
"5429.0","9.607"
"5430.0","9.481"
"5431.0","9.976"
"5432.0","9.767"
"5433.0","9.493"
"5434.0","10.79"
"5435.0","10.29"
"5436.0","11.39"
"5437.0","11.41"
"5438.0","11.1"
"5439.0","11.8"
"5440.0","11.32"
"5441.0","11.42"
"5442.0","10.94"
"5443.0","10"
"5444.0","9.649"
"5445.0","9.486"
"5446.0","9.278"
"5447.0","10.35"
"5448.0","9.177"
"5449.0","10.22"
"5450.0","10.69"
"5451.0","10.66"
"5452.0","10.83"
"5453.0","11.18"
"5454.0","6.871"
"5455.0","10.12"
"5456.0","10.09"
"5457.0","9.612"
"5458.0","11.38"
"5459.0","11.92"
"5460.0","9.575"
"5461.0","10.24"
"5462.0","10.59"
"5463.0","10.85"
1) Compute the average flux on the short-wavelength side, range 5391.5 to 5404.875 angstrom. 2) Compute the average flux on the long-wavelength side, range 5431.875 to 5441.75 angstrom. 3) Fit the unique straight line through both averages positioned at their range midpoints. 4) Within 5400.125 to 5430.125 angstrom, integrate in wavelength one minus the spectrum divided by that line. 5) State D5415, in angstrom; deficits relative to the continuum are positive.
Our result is 1.1 angstrom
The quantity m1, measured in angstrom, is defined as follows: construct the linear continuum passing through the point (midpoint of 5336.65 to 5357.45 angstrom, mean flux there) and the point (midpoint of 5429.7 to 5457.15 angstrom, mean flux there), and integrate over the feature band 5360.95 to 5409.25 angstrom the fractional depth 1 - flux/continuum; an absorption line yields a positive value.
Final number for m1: 2.8 angstrom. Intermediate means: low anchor 12.1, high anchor 10.3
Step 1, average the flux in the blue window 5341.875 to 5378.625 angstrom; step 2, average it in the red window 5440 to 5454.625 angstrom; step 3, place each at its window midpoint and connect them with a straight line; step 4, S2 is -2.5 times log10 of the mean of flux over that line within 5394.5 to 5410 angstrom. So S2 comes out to 0.07 mag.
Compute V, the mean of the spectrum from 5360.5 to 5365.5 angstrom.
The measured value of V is 10.2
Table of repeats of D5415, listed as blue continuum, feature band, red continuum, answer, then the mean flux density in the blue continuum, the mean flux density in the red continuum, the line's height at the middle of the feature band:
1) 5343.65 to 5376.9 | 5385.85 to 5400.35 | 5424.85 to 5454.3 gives 0.5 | 11.5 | 10.3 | 11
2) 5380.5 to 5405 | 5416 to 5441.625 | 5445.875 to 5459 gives -0.2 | 11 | 10.1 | 10.5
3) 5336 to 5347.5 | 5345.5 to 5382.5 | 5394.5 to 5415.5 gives -1.4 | 11.4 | 10.2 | 11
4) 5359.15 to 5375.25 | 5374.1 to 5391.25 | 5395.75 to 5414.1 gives -1.4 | 10.5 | 10.2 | 10.4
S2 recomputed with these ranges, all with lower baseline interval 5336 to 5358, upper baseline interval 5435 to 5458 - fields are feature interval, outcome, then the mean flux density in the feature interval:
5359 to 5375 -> 0.12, 10.5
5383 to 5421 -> 0.05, 10.6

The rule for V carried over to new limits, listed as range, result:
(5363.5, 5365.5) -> 10.4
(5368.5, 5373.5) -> 10.6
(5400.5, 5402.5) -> 10.3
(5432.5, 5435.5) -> 10.2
